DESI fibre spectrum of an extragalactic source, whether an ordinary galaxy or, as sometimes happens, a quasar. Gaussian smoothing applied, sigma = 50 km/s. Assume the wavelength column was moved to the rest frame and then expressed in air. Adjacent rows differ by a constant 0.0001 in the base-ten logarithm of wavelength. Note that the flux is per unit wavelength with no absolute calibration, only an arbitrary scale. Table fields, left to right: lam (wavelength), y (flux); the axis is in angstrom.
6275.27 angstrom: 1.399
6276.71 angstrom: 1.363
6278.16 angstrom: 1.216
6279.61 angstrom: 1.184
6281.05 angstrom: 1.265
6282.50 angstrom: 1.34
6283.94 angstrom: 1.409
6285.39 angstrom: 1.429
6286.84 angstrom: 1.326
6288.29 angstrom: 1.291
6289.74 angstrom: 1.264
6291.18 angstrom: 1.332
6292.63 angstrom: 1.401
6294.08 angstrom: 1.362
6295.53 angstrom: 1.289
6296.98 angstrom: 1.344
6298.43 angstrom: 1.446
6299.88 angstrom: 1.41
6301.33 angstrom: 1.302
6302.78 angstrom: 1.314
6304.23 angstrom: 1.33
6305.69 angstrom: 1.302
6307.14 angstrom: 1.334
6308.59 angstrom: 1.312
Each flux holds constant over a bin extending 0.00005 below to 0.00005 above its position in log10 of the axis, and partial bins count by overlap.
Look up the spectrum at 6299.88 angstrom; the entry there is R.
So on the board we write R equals 1.41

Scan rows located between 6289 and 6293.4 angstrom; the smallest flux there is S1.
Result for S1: 1.264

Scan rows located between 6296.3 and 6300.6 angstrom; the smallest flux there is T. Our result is 1.344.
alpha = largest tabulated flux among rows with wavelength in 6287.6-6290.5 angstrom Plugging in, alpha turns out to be 1.291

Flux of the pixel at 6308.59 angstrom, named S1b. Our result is 1.312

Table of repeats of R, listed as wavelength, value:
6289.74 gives 1.264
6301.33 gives 1.302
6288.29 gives 1.291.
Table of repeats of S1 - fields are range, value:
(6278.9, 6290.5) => 1.184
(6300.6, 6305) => 1.302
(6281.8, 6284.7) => 1.34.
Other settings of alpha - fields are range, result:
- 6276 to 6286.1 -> 1.429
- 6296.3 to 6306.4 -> 1.446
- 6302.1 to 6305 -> 1.33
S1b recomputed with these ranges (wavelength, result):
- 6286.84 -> 1.326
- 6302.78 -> 1.314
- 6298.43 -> 1.446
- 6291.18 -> 1.332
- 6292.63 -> 1.401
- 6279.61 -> 1.184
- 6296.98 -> 1.344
